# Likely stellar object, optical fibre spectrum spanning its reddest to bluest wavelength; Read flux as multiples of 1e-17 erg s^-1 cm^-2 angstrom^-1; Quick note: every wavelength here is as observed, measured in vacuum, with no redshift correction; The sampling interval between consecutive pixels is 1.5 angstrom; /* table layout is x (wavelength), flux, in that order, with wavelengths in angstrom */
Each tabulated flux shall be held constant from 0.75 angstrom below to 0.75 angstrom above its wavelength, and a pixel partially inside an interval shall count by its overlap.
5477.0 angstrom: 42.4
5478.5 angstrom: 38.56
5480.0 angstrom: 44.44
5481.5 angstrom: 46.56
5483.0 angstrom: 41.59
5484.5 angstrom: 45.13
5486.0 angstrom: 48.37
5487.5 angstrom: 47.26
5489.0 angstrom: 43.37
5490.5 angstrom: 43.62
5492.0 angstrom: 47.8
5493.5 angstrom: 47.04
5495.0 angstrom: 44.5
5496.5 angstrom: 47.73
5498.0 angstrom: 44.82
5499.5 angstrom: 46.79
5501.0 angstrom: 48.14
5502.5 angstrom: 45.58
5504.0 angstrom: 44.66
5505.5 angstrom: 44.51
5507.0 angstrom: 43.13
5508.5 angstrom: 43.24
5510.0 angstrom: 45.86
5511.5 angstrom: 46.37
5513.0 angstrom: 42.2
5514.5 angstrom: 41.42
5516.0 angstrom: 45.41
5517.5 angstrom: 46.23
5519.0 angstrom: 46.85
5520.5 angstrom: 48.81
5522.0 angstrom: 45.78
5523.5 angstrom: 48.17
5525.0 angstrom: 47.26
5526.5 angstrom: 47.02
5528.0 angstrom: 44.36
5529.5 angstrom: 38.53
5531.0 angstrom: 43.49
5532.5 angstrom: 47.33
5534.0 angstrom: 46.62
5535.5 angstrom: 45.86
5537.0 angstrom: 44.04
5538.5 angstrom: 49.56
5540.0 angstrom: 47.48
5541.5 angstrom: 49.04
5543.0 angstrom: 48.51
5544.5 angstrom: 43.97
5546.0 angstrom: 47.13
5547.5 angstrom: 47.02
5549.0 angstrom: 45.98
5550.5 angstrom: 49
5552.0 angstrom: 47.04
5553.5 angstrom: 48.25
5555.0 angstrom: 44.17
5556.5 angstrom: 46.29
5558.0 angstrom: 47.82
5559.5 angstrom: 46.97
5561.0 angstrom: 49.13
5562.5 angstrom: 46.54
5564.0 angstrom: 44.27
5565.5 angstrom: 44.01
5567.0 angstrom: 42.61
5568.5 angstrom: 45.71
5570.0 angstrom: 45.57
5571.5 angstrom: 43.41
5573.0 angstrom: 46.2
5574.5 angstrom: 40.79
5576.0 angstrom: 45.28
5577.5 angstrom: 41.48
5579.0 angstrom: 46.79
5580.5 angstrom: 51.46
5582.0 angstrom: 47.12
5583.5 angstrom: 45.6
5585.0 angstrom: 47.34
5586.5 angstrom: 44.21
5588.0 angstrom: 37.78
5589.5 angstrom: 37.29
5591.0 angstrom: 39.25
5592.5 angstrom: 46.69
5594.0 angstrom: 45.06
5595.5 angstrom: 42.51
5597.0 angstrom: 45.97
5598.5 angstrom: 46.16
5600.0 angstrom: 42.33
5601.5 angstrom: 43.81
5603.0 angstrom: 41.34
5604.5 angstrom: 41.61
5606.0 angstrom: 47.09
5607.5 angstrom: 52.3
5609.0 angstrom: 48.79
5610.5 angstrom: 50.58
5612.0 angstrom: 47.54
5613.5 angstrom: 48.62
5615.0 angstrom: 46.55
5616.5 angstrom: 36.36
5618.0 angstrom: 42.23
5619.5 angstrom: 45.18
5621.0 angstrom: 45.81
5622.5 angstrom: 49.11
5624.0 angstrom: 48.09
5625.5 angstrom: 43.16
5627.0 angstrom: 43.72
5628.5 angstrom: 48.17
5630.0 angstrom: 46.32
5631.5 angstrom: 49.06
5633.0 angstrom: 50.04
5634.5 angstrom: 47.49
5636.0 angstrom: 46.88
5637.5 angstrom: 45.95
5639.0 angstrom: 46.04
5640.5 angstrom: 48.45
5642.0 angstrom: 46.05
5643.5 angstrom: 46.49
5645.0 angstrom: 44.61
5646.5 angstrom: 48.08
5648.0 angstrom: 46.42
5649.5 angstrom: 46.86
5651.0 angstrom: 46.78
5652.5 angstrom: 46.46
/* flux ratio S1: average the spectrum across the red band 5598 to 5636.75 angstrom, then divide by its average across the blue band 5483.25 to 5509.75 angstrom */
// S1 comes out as 1.01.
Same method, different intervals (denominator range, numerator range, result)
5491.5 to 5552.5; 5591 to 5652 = 1.00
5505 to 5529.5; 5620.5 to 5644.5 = 1.04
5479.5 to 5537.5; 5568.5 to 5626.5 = 0.99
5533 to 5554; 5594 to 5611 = 0.97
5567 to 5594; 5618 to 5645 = 1.05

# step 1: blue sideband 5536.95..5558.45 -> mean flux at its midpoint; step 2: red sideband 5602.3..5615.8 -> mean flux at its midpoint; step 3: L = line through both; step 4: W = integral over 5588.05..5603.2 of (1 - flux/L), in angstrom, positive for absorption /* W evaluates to 1.4 angstrom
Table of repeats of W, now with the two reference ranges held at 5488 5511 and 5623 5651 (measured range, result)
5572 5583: 0.2 angstrom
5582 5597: 1.0 angstrom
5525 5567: -0.3 angstrom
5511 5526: -0.1 angstrom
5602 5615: -0.2 angstrom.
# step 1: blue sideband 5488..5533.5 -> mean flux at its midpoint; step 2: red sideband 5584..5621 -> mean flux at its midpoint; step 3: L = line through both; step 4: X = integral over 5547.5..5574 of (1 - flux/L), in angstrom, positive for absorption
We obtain -0.68 angstrom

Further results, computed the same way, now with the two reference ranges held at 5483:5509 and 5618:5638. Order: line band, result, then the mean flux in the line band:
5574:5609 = 1.5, 44.4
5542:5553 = -0.2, 47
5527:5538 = 0.3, 44.5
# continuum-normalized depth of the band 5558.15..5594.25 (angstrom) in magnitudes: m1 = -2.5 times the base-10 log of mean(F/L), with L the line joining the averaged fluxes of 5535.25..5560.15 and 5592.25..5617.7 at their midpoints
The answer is 0.04 mag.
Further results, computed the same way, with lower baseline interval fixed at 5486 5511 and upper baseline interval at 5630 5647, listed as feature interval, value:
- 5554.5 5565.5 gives -0.002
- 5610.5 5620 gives 0.047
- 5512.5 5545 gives 0.002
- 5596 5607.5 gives 0.052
